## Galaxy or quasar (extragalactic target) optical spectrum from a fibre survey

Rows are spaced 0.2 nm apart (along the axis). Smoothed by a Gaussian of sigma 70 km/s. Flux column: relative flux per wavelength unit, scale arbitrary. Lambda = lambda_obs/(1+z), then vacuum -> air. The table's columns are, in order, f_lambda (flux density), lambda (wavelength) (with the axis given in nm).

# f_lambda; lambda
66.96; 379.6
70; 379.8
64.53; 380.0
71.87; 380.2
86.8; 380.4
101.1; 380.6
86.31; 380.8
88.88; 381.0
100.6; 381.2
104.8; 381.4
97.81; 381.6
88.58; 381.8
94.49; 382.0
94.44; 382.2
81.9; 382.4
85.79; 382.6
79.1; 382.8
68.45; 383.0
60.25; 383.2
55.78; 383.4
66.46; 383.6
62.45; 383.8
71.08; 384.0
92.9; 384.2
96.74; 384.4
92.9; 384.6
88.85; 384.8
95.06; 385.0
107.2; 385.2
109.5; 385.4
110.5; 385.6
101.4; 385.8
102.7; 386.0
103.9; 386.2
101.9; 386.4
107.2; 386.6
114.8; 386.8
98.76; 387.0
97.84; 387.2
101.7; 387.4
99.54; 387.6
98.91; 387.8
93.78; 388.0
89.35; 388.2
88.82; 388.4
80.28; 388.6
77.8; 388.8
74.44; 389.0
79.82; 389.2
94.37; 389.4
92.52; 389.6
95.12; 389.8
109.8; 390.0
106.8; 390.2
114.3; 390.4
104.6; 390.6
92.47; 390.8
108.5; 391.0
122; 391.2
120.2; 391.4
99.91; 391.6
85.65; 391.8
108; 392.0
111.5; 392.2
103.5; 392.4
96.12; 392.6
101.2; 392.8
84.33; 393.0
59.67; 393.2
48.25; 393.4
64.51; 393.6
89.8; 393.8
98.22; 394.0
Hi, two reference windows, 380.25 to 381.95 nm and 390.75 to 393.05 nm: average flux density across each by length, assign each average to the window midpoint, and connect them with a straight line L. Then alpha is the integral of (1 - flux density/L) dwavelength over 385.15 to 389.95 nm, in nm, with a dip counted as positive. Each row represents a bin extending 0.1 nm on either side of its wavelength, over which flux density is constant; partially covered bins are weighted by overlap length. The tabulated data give 0.126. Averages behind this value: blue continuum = 93.7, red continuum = 103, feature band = 96.8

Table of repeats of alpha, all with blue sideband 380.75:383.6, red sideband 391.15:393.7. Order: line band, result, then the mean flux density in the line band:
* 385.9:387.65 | -0.31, 103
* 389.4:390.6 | -0.17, 103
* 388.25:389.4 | 0.10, 81.9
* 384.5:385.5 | -0.14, 98.7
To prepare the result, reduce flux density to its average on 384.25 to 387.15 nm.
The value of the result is 102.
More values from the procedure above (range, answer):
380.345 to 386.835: 90.7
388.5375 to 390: 86.7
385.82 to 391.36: 98.5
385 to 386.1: 105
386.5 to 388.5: 99.1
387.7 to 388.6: 91.3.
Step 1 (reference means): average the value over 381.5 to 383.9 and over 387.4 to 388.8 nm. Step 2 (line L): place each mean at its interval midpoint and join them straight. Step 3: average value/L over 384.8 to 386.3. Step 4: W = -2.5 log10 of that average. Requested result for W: -0.210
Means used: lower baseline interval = 78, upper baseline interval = 91.5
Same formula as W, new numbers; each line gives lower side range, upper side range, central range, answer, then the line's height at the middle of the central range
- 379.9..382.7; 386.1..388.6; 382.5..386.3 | 0.09 mag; 94.2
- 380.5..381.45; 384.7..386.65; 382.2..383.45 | 0.31 mag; 98.6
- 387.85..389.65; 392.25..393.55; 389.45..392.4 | -0.24 mag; 84.2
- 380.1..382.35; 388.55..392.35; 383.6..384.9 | 0.14 mag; 94.4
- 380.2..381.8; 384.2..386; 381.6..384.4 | 0.22 mag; 96.6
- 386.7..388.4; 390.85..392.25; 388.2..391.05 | 0.10 mag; 103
